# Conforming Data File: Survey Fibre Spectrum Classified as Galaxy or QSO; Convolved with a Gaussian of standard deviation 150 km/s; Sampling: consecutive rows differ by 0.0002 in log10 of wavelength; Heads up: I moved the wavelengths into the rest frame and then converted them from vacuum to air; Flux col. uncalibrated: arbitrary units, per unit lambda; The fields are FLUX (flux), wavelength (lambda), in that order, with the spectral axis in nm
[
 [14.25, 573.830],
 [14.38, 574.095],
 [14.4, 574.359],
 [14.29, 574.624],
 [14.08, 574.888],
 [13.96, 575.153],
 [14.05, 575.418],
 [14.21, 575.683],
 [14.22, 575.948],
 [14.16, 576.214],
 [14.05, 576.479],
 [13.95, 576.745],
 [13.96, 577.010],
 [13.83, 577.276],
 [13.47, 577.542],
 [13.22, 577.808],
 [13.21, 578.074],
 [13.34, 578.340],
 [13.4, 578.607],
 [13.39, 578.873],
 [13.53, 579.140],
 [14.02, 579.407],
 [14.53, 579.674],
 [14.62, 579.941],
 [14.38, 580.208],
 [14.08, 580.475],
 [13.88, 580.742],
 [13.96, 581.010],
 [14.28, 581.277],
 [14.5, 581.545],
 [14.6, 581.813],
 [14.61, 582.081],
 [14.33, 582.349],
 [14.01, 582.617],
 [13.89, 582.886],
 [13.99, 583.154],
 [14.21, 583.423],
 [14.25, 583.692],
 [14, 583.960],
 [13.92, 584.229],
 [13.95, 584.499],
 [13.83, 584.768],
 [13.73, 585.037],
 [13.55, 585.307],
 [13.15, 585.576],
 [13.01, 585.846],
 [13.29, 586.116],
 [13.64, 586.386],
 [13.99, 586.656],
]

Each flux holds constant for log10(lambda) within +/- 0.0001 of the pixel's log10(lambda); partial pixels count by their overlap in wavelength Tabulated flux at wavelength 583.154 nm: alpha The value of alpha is 13.99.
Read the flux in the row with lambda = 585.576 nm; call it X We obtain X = 13.15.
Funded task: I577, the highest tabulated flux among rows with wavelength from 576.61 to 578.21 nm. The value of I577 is 13.96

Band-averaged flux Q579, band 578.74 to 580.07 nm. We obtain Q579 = 14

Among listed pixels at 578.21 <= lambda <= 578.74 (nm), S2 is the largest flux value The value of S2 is 13.4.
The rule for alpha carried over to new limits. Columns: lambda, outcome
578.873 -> 13.39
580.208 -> 14.38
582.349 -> 14.33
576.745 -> 13.95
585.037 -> 13.73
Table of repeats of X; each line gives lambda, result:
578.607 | 13.4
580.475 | 14.08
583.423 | 14.21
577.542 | 13.47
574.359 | 14.4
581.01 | 13.96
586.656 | 13.99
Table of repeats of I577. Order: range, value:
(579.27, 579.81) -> 14.53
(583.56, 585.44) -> 14.25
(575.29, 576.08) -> 14.22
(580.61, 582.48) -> 14.61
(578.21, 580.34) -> 14.62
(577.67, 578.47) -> 13.34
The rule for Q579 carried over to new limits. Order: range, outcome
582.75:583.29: 13.9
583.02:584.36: 14.1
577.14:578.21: 13.4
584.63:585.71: 13.6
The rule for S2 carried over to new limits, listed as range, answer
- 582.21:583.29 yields 14.33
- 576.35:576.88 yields 14.05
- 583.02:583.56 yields 14.21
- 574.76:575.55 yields 14.08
